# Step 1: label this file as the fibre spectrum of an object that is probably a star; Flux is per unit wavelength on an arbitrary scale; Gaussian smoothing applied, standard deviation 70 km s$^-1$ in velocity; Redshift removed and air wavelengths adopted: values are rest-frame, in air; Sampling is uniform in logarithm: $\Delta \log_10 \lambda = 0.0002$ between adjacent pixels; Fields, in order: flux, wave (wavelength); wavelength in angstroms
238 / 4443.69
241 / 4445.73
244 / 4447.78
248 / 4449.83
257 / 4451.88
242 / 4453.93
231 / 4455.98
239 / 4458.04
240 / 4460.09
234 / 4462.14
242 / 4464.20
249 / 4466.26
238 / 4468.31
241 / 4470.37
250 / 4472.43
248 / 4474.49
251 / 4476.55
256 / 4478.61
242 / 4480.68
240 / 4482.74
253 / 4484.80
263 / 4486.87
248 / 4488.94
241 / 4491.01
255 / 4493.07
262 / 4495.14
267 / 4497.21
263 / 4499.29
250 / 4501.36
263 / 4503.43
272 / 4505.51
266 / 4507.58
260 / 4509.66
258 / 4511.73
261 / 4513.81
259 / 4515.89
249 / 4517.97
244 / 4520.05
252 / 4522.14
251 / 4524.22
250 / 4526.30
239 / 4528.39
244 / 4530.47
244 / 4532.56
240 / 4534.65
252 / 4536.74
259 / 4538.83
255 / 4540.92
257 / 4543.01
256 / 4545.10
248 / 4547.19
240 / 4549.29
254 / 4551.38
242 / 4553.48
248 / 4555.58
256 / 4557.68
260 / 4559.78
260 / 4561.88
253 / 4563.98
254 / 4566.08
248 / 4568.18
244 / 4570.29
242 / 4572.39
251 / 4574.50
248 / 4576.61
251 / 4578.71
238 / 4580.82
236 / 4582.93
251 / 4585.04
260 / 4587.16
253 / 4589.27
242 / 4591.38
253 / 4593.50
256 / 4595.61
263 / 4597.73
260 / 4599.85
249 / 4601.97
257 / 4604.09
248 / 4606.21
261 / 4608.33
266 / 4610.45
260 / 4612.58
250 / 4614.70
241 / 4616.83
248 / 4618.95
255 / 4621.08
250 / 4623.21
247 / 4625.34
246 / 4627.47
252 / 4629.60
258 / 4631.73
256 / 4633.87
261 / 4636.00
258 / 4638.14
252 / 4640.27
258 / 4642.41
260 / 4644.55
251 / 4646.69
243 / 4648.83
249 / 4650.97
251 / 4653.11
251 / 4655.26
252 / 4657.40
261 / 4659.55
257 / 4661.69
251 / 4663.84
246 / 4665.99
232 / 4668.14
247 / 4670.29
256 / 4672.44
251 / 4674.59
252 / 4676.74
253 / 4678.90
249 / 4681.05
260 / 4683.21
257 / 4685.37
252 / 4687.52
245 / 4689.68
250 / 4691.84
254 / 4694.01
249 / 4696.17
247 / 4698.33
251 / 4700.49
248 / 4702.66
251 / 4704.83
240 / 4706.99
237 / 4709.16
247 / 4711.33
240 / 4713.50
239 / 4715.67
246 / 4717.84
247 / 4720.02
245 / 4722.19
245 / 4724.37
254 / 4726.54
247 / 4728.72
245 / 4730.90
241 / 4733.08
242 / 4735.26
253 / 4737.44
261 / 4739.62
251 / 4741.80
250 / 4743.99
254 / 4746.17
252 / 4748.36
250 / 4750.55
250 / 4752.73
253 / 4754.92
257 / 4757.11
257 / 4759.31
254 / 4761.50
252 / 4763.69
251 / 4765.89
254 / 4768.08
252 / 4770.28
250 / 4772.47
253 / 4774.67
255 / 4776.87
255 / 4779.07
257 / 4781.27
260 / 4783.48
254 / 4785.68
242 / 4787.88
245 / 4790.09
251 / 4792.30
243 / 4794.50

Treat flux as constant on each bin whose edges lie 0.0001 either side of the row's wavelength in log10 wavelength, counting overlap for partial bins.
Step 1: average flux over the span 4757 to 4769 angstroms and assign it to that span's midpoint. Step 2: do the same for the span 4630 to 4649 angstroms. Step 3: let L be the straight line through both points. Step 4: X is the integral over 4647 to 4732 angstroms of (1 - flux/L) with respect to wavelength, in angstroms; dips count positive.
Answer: 2.1 angstroms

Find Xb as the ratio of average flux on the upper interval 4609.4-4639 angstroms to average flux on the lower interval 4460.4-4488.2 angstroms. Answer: 1.03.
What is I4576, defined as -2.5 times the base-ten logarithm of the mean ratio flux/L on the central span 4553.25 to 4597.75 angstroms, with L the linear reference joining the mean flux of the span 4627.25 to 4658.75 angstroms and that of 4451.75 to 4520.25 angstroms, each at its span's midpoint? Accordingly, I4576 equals 0.01 mag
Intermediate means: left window 251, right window 253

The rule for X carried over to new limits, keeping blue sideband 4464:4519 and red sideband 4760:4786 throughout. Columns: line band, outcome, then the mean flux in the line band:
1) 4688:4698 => 0.2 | 249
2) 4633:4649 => -0.1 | 256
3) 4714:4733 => 0.6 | 246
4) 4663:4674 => 0.3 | 247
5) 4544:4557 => 0.3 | 248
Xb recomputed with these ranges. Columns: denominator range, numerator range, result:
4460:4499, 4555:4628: 1.01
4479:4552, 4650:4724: 0.98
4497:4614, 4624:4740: 0.99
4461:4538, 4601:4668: 1.01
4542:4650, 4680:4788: 0.99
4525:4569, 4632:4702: 1.01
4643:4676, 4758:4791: 1.01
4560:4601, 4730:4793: 1.00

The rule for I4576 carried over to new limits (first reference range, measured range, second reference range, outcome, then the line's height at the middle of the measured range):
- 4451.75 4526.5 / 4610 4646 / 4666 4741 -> -0.020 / 249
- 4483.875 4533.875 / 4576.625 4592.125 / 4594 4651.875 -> 0.029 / 254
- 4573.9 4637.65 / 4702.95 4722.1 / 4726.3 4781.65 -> 0.036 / 252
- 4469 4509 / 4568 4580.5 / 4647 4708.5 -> 0.024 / 252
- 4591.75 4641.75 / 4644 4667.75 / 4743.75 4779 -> 0.011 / 254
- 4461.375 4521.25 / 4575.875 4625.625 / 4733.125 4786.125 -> 0.004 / 253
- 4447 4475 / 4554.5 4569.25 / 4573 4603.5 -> -0.021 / 249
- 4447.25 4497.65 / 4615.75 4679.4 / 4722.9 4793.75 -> -0.008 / 250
